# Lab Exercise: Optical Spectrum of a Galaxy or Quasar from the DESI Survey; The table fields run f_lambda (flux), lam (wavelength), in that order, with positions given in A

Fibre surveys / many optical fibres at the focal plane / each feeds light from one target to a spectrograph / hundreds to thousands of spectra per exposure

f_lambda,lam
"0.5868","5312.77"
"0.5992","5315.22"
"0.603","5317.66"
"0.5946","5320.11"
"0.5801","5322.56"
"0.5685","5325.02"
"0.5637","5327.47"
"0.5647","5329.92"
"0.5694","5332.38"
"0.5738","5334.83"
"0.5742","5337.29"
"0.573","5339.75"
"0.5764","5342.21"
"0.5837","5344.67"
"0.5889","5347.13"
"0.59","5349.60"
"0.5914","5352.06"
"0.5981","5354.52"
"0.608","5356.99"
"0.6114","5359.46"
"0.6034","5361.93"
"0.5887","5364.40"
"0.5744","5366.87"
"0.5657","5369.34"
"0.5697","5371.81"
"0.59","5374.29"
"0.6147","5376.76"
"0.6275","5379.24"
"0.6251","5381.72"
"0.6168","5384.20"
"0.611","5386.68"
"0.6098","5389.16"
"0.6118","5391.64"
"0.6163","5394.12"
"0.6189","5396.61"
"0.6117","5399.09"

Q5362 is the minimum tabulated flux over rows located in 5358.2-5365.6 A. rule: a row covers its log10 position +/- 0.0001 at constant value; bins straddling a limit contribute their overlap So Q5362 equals 0.5887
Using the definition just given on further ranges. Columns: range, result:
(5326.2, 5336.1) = 0.5637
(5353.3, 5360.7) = 0.5981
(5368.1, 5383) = 0.5657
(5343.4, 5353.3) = 0.5837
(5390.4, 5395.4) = 0.6118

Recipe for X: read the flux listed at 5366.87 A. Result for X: 0.5744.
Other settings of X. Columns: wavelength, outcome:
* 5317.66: 0.603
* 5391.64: 0.6118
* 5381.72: 0.6251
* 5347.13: 0.5889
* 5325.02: 0.5685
